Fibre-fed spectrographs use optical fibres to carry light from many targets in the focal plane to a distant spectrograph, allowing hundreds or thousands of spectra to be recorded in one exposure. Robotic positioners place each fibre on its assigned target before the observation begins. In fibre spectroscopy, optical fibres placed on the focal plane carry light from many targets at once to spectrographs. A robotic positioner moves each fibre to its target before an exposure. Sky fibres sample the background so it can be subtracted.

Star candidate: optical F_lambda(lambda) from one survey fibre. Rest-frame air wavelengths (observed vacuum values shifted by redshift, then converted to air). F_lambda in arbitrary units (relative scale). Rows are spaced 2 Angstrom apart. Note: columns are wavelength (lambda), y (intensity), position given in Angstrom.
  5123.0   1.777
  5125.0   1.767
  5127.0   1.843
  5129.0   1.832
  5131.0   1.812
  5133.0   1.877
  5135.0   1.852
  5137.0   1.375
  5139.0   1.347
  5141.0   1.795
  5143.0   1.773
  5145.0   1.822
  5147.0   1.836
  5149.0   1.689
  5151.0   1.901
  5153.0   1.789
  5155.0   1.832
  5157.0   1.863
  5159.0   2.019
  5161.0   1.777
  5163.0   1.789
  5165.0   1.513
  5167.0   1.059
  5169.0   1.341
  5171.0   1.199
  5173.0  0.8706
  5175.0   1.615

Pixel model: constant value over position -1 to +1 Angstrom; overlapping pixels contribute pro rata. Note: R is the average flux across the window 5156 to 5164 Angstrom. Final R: 1.86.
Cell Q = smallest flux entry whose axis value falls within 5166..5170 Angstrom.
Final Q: 1.059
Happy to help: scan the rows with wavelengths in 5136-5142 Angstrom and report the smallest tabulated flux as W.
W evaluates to 1.347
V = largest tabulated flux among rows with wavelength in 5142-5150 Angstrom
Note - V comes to 1.836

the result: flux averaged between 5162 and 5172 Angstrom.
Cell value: 1.38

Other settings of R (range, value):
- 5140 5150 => 1.78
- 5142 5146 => 1.8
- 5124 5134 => 1.83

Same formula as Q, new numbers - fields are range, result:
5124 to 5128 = 1.767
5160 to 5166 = 1.513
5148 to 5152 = 1.689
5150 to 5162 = 1.777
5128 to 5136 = 1.812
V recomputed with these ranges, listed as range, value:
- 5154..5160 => 2.019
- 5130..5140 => 1.877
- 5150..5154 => 1.901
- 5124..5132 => 1.843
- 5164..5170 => 1.513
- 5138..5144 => 1.795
